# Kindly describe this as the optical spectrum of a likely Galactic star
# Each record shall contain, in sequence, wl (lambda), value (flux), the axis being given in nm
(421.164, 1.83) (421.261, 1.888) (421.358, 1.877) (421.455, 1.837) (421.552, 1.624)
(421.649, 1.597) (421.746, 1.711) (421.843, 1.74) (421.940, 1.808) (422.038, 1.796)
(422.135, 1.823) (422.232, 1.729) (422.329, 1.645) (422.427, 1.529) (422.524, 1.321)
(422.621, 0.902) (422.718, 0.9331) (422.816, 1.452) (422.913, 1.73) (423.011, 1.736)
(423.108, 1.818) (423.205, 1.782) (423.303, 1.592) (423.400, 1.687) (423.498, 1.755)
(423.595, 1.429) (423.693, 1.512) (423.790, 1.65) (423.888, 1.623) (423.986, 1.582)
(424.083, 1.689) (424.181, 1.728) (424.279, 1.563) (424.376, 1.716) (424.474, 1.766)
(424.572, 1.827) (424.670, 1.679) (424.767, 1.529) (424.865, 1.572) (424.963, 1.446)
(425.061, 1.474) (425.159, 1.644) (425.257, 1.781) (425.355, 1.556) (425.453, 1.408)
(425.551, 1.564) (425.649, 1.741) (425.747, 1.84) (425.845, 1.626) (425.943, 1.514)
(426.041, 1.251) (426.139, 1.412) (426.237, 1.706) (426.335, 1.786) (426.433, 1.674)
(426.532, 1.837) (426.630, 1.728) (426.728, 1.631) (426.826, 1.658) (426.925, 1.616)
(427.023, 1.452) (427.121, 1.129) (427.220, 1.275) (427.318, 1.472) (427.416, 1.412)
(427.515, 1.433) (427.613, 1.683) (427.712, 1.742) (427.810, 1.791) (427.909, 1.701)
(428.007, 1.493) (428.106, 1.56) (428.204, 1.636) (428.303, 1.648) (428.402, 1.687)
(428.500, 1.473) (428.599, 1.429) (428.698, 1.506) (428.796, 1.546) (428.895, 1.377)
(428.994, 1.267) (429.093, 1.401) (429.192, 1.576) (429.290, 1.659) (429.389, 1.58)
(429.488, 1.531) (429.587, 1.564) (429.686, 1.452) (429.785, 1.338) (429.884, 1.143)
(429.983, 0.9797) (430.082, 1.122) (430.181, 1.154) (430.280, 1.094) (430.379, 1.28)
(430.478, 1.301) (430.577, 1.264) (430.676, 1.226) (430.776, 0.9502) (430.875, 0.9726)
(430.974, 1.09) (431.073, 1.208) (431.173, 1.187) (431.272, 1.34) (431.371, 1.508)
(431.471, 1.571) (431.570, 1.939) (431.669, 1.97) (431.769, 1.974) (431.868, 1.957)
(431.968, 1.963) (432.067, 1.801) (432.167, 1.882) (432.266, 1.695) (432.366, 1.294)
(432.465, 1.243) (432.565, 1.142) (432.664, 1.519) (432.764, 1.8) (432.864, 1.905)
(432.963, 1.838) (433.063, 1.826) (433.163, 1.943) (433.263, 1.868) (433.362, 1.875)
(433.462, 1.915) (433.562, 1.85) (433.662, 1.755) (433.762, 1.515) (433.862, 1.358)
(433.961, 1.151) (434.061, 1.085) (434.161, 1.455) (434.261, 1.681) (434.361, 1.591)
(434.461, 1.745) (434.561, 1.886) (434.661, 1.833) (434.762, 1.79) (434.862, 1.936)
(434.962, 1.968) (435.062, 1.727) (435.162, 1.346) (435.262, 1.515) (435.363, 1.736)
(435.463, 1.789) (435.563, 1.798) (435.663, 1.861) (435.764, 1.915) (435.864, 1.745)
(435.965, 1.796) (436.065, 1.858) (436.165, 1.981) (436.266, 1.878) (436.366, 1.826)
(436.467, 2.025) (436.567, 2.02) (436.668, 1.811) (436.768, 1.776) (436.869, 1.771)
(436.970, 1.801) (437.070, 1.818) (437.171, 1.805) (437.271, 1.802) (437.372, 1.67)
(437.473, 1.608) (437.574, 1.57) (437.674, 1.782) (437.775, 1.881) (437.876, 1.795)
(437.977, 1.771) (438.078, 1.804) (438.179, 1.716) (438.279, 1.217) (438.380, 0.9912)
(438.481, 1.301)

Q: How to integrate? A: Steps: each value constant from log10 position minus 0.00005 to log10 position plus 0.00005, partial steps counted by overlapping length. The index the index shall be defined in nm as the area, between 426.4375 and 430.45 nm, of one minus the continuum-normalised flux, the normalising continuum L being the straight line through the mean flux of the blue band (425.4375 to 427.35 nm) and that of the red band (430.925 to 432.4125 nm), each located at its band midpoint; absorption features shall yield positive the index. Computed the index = 0.286 nm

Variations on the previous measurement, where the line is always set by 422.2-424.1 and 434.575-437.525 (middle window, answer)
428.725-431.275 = 0.59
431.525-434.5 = 0.10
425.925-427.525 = 0.09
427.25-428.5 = 0.04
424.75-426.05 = 0.01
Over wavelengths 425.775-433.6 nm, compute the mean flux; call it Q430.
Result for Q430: 1.53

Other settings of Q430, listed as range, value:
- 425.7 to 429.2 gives 1.55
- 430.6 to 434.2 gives 1.57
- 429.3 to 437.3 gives 1.62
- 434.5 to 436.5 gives 1.81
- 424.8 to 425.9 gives 1.6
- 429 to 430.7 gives 1.33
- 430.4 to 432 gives 1.45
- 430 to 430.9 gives 1.15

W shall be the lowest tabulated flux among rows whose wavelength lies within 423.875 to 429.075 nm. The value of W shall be 1.129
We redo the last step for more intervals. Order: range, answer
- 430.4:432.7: 0.9502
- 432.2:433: 1.142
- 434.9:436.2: 1.346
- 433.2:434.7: 1.085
